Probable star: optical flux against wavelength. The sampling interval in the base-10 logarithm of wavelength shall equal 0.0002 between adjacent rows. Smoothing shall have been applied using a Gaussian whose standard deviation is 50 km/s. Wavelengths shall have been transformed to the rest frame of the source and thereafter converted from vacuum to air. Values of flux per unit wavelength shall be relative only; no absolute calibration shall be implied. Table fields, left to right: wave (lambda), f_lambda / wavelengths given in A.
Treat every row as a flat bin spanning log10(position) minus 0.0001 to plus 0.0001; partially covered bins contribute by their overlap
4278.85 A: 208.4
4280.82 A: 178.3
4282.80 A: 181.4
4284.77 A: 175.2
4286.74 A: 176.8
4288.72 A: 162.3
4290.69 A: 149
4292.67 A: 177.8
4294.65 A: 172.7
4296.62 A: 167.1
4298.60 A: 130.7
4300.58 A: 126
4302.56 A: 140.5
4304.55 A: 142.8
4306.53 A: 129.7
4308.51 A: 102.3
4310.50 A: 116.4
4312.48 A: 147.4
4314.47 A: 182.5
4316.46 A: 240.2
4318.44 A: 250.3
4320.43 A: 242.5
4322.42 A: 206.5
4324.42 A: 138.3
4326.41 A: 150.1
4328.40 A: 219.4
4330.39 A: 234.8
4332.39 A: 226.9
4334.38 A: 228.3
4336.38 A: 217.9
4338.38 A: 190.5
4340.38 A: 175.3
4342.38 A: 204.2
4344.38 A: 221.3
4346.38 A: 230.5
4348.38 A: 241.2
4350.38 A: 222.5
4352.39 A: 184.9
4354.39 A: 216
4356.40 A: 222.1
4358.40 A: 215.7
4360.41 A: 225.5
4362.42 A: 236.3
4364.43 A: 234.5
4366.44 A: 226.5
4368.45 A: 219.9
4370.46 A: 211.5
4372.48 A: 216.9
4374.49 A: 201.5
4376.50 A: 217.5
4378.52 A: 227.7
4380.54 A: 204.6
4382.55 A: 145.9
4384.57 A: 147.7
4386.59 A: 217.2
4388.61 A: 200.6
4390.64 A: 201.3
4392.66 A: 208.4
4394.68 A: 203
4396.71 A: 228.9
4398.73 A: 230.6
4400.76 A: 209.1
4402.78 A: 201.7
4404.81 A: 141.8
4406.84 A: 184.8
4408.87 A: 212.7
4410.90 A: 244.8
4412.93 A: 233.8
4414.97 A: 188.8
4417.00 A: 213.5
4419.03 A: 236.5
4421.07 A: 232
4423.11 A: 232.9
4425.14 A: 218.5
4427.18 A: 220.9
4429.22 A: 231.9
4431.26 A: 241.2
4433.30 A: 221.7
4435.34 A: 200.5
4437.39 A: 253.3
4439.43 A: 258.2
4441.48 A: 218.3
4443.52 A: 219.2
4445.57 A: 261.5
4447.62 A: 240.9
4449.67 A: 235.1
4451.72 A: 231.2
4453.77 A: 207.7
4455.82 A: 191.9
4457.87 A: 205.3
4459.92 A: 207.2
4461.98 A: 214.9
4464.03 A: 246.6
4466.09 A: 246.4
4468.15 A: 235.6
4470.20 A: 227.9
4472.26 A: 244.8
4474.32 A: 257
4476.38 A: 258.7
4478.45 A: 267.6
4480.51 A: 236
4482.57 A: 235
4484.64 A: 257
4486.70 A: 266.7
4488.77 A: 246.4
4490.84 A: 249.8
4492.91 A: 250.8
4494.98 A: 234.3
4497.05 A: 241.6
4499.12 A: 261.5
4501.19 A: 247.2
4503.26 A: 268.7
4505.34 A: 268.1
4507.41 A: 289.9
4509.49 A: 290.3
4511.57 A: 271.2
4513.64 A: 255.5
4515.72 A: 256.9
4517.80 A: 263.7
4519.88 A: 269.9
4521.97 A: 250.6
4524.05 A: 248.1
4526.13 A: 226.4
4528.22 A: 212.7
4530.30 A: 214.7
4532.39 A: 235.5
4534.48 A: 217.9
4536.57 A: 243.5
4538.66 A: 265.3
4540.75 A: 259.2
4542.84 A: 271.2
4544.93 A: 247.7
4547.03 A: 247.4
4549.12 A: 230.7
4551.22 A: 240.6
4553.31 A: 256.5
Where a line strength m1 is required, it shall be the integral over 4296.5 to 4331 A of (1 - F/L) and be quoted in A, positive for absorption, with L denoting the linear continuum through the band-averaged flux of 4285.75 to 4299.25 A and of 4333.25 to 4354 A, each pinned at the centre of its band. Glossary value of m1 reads 2.8 A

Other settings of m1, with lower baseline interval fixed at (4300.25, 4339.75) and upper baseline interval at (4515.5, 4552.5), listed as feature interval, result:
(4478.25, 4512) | -3.49 A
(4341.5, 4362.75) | -3.07 A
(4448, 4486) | -1.51 A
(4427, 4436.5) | -0.40 A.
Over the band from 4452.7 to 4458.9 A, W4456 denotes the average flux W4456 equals 202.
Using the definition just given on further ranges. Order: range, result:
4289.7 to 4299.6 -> 160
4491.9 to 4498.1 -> 242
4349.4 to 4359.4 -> 212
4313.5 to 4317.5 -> 212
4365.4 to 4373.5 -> 219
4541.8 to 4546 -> 259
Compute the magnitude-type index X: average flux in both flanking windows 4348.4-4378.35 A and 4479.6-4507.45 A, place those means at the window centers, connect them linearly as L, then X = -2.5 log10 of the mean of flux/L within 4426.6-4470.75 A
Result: 0.06 mag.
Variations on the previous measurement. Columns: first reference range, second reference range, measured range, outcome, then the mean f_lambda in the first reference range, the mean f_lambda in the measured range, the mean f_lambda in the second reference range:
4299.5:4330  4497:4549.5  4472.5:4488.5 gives -0.08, 170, 253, 253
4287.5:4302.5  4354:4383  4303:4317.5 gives 0.11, 155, 152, 216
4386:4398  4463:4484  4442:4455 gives 0.02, 210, 231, 246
